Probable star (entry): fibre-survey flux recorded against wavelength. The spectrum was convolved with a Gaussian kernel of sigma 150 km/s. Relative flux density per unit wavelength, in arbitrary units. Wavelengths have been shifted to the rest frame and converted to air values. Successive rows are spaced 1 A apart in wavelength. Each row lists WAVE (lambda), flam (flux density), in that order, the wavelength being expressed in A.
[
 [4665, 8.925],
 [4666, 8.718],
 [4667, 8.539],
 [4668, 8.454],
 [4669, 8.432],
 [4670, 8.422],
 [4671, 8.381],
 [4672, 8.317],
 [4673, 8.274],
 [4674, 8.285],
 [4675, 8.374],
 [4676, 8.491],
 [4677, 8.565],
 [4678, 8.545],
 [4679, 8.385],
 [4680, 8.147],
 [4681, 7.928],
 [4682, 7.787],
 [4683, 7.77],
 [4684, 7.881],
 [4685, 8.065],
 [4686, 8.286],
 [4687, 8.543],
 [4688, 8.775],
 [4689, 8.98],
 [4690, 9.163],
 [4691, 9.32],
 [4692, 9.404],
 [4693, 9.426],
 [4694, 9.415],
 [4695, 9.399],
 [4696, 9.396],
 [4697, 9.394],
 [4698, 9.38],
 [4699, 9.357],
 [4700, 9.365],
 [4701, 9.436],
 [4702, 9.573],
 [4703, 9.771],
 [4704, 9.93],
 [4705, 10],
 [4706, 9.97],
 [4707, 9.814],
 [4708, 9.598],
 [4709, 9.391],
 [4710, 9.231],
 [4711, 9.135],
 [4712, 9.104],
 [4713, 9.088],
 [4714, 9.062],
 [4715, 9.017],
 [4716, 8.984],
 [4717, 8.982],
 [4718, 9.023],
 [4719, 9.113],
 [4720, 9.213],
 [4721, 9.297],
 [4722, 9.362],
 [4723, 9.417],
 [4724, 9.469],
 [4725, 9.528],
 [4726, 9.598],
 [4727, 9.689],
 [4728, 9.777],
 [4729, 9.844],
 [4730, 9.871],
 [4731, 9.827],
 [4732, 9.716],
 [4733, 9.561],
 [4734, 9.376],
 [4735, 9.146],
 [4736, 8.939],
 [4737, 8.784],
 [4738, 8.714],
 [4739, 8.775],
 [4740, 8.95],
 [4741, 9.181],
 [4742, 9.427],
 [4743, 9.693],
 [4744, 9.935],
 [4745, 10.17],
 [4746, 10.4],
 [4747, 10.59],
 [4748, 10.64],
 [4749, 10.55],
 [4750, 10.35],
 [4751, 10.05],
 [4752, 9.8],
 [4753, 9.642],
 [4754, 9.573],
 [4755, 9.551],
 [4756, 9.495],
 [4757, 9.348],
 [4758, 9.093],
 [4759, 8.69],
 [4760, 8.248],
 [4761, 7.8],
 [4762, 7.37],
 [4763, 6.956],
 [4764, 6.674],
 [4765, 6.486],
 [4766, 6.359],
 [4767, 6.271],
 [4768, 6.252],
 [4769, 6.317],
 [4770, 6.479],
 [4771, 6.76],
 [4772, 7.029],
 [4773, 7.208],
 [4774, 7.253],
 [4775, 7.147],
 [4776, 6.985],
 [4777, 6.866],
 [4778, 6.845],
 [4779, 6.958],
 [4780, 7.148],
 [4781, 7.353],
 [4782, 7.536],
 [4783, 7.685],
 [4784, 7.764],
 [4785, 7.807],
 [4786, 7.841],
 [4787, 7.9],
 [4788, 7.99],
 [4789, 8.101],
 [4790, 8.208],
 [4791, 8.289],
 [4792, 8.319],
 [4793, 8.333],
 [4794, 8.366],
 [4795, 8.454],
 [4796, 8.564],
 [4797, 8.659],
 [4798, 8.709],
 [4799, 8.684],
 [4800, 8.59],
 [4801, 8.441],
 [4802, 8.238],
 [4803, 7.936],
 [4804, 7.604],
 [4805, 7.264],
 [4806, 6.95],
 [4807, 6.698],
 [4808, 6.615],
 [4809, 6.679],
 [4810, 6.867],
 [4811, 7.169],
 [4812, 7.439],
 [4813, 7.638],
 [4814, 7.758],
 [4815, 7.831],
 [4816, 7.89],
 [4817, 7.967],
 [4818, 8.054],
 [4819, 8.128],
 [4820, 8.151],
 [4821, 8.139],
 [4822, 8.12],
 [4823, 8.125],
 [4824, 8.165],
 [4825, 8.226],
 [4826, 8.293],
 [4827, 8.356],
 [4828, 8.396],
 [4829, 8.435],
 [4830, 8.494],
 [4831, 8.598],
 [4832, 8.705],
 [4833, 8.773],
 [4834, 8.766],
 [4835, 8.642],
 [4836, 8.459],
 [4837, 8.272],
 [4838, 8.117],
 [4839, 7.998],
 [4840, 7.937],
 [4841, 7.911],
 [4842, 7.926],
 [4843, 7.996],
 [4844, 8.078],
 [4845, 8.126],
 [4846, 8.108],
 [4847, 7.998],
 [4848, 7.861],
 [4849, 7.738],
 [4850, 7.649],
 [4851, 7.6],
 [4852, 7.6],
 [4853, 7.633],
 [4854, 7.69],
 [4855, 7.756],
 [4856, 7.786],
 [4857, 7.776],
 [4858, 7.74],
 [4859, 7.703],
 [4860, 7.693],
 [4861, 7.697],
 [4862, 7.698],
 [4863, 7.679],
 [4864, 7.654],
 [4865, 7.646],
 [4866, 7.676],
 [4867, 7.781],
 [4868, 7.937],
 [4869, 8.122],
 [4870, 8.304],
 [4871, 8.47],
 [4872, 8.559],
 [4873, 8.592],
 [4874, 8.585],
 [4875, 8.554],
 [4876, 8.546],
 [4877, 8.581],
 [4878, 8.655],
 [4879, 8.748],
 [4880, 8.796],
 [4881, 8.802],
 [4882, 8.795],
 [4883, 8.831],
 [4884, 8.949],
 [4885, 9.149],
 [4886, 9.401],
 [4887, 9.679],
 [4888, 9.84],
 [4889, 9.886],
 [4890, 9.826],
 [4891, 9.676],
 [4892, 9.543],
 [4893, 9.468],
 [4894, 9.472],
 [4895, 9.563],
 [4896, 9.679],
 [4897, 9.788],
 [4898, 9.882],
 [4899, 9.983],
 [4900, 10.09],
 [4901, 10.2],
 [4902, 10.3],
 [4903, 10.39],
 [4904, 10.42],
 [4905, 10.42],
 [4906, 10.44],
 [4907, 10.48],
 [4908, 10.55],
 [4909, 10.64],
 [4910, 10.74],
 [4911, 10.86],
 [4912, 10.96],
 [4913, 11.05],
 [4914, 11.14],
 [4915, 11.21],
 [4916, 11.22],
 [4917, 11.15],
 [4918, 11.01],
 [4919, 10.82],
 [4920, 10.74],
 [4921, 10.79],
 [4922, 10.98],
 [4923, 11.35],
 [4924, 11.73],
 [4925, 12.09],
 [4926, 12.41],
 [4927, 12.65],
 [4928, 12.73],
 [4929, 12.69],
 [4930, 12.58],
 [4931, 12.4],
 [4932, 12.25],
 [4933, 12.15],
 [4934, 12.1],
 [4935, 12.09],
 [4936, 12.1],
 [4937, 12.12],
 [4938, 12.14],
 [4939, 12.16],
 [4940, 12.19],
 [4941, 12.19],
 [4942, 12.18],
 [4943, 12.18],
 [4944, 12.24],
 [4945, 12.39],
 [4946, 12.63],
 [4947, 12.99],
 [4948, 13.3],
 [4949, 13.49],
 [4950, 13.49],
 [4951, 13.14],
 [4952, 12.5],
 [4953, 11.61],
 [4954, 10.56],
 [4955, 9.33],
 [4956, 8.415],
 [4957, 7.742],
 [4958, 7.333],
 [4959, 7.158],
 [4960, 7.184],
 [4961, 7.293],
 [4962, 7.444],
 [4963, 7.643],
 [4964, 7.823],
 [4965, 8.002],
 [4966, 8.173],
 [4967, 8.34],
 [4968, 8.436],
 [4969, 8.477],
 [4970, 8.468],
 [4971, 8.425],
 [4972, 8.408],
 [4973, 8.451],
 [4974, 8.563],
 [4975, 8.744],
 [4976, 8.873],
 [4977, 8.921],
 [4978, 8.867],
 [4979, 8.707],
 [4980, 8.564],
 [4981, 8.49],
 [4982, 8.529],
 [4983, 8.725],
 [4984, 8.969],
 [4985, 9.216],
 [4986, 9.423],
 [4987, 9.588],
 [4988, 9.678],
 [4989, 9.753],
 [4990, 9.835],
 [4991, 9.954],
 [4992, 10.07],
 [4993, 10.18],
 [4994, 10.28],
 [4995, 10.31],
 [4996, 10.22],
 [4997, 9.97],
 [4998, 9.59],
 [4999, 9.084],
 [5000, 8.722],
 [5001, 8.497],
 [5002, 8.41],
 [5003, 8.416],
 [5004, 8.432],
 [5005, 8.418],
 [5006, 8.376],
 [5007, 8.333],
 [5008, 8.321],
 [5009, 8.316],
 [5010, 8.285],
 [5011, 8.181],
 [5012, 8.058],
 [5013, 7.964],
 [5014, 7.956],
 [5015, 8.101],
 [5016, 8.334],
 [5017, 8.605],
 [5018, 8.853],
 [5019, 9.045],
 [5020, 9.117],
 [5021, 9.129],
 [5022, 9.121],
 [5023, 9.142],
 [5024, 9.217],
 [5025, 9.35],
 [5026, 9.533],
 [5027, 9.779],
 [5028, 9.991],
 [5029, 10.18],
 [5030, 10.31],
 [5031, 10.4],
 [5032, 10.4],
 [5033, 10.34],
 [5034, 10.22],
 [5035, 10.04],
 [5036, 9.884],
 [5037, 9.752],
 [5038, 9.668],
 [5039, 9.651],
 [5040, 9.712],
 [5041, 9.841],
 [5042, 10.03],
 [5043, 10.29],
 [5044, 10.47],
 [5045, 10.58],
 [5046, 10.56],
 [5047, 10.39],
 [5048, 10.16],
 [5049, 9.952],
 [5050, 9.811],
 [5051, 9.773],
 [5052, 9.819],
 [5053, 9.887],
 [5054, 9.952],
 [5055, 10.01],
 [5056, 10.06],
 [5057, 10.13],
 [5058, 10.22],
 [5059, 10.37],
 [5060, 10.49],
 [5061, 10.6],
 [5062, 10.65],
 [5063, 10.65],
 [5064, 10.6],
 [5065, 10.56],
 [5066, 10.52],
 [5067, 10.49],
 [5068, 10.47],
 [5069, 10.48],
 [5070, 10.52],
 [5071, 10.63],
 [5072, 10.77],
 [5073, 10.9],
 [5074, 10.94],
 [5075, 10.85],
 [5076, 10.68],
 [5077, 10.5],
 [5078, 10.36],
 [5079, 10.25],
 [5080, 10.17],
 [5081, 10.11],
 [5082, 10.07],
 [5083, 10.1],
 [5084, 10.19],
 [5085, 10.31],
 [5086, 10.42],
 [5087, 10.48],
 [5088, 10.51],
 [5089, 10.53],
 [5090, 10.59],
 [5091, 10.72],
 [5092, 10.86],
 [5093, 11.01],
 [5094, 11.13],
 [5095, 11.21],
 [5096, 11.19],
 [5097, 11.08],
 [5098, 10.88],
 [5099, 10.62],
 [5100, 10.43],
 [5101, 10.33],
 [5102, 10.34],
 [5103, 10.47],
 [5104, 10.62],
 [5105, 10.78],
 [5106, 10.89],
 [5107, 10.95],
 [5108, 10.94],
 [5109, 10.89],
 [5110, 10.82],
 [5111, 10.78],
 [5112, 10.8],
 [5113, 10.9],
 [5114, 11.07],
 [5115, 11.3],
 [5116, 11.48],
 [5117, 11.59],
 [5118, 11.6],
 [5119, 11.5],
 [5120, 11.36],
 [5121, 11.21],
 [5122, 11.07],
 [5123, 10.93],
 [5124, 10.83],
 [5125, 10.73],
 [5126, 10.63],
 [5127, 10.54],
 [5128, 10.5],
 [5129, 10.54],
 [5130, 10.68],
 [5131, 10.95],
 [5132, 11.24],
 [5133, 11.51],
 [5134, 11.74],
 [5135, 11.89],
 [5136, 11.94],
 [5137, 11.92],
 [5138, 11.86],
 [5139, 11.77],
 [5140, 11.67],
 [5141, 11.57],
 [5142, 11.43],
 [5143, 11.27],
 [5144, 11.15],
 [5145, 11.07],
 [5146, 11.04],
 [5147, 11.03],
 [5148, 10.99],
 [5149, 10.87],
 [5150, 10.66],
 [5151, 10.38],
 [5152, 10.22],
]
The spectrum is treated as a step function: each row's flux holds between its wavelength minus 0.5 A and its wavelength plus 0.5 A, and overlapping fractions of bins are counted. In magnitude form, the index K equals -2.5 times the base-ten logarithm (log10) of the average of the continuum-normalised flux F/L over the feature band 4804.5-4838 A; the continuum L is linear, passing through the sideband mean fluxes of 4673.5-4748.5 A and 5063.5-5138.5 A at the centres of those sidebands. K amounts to 0.21 mag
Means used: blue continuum 9.21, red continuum 10.8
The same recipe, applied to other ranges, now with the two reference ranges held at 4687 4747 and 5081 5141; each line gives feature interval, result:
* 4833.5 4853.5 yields 0.23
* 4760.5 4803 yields 0.27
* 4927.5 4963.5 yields -0.09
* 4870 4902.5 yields 0.09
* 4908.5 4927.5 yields -0.11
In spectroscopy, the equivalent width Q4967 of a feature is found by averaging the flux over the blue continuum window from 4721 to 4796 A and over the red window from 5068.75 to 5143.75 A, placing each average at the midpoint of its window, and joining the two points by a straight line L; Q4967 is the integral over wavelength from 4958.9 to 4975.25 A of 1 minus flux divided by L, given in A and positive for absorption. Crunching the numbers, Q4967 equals 3.1 A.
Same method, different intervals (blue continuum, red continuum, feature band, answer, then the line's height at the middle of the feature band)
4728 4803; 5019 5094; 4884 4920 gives -3.8 A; 9.26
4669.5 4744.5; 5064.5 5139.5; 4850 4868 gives 3.8 A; 9.77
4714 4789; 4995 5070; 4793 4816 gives 2.6 A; 8.78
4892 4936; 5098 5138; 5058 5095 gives 1.6 A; 11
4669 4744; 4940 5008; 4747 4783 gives 4.8 A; 9.19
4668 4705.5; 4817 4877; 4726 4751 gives -3.2 A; 8.58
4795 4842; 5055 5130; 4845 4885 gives 1.8 A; 8.49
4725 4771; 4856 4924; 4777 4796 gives 2.6 A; 9.06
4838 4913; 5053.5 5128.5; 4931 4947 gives -4.9 A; 9.38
